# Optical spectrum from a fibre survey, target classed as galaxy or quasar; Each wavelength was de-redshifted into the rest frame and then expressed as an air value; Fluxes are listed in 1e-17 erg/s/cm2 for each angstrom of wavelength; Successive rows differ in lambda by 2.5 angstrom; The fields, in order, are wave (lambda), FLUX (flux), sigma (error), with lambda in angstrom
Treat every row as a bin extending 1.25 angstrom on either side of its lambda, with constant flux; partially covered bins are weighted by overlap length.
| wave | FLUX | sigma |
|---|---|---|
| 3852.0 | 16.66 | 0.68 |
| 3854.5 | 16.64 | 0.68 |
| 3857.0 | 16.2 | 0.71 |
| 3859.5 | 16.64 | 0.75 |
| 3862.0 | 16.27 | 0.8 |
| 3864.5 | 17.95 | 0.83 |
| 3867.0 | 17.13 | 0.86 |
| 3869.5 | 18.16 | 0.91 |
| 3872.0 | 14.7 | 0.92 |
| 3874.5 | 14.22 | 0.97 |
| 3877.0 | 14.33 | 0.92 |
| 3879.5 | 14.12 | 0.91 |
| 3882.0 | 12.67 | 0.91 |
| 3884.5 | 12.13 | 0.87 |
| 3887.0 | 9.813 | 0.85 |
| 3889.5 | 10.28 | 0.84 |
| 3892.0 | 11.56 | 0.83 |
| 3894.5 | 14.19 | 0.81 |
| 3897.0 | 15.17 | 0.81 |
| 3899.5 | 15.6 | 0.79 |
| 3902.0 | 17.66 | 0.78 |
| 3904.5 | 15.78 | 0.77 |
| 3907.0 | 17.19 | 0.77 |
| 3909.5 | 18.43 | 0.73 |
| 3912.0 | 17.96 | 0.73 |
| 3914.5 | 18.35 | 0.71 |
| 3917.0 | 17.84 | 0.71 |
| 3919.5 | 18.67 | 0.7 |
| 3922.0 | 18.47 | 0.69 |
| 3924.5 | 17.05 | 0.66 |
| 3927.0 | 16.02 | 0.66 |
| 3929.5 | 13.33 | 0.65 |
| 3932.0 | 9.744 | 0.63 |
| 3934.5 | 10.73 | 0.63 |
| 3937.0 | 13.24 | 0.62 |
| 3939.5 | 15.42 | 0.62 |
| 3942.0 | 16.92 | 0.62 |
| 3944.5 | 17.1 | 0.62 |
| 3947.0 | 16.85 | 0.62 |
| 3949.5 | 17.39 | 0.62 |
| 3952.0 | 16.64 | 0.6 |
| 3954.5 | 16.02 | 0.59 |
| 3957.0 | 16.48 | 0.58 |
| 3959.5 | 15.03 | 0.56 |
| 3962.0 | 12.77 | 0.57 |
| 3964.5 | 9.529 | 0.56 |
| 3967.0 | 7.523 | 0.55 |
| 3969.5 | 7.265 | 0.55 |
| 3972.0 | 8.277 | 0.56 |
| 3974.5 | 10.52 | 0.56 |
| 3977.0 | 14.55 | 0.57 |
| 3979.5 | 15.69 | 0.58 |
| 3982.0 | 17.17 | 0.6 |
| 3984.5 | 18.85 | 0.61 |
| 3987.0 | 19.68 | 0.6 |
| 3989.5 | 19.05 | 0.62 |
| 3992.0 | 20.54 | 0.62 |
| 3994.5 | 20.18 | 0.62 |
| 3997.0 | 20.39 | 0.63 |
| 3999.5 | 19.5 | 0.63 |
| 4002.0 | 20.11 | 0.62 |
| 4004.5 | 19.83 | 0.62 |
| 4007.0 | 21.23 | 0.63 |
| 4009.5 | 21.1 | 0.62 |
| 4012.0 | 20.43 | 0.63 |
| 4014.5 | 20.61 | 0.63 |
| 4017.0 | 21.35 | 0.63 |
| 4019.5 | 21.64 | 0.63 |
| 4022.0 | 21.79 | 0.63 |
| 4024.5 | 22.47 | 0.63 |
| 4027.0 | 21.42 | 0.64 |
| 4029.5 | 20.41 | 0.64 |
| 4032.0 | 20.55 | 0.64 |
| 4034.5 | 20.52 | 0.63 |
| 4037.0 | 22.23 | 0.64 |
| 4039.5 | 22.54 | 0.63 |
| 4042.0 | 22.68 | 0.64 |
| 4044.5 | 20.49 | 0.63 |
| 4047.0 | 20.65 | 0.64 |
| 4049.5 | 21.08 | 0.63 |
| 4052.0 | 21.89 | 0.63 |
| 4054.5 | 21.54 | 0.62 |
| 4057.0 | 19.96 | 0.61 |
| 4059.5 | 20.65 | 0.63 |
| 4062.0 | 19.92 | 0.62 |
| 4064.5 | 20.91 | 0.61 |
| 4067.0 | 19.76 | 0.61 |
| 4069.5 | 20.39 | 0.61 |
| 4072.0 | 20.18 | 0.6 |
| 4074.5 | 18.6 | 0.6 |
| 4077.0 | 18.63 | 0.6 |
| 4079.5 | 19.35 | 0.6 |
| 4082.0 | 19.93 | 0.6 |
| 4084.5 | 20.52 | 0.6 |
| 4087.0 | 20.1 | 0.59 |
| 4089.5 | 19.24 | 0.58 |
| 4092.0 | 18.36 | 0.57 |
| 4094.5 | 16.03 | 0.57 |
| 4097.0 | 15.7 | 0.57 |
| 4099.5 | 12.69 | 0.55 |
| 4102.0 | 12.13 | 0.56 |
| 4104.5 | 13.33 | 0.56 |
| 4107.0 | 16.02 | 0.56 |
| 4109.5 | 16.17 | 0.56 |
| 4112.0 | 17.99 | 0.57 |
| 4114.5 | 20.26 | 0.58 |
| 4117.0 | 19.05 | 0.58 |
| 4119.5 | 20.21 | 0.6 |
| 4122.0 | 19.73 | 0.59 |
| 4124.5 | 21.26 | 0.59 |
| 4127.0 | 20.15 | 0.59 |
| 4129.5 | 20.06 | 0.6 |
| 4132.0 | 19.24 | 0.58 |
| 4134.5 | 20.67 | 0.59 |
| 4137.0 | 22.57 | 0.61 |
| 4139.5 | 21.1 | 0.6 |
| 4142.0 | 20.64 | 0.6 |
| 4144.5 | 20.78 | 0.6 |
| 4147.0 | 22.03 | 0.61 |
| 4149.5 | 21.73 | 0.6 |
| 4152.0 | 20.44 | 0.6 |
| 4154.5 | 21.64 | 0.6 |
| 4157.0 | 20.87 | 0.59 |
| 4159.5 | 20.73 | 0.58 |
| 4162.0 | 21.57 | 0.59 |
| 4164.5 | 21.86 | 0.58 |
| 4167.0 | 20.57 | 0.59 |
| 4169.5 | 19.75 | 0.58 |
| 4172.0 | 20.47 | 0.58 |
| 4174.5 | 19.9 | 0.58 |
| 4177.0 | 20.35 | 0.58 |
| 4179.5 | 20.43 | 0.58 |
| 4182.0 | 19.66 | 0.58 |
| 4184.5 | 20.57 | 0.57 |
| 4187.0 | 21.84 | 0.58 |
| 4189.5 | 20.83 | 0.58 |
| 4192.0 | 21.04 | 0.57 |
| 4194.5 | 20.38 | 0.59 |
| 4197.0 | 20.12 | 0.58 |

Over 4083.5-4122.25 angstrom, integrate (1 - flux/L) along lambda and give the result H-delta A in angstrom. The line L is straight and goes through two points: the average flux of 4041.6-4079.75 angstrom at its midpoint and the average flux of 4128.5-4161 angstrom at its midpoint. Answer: 6.4 angstrom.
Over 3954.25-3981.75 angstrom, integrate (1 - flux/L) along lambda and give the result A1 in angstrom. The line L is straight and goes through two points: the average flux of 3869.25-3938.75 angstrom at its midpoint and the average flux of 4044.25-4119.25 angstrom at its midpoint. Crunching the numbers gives 6.9 angstrom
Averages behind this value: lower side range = 14.9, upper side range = 18.7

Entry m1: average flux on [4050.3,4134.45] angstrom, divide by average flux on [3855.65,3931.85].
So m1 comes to 1.2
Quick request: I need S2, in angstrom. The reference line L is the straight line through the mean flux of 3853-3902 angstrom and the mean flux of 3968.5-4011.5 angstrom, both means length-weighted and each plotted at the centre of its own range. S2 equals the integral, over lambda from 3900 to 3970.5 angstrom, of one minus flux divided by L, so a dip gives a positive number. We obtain 3.5 angstrom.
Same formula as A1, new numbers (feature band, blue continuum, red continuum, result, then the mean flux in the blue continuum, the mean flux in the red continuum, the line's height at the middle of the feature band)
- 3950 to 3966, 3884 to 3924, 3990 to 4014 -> 3.3 angstrom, 15.7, 20.3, 18.2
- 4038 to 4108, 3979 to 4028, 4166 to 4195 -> 4.3 angstrom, 20.2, 20.5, 20.3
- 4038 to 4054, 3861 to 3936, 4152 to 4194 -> -3.0 angstrom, 15.2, 20.7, 18.2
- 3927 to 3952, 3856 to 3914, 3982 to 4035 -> 4.1 angstrom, 15.2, 20.5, 17.5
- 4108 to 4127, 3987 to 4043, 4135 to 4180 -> 1.5 angstrom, 20.9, 21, 21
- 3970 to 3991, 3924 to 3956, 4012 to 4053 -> 3.1 angstrom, 15.1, 21.4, 17.8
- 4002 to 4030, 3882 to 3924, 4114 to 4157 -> -4.8 angstrom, 15.5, 20.7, 18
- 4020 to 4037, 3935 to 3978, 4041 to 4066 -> -2.0 angstrom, 13.6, 20.9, 19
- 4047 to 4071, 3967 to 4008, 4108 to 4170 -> -2.9 angstrom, 16.7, 20.4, 18.5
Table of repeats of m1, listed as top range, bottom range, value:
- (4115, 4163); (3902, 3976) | 1.41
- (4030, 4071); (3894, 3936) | 1.31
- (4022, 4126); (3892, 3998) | 1.25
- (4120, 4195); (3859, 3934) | 1.35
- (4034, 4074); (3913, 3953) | 1.32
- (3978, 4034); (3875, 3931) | 1.32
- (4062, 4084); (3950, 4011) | 1.22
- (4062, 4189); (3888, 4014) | 1.22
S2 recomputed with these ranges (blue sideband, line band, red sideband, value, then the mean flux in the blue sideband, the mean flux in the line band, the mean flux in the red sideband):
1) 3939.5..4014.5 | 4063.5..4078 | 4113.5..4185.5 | -0.8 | 16.5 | 19.7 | 20.6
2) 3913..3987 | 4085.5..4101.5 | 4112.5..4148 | 2.0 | 14.7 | 16.8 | 20.5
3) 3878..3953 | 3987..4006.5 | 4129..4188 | -3.3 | 15.2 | 20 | 20.8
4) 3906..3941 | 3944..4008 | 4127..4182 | 3.7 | 15.9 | 16.1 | 20.8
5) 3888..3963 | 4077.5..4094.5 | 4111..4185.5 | -0.1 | 15.6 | 19.3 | 20.6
